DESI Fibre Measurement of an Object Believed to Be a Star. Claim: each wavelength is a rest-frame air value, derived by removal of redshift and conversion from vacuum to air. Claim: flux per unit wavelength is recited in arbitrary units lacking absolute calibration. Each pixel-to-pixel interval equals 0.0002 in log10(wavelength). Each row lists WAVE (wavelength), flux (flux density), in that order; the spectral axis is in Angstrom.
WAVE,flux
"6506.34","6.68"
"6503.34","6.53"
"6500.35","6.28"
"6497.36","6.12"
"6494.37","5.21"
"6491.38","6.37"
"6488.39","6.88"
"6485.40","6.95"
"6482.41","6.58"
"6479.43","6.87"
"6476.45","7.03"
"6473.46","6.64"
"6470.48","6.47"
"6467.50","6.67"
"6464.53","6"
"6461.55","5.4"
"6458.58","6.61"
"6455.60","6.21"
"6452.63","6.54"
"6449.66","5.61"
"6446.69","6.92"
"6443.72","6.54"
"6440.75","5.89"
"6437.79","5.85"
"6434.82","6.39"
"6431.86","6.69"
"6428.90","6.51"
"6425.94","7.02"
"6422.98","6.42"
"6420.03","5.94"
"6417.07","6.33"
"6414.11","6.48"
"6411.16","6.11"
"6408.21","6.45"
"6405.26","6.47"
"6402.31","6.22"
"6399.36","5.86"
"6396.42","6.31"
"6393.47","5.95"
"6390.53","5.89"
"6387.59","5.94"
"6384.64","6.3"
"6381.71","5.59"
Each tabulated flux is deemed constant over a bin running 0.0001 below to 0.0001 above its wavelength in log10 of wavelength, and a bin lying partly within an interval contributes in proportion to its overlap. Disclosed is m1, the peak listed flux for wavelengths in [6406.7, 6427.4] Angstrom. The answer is 7.02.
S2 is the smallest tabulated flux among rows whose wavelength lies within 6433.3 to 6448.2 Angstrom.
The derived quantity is 5.85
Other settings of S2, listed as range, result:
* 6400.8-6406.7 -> 6.22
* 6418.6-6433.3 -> 5.94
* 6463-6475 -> 6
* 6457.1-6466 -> 5.4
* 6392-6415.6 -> 5.86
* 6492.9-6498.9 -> 5.21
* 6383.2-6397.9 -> 5.89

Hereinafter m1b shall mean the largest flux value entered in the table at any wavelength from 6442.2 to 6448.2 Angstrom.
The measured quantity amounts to 6.92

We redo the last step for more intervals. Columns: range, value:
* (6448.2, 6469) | 6.67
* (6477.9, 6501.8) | 6.95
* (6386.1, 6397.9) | 6.31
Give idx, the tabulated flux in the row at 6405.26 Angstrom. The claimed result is 6.47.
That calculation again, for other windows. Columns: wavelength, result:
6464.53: 6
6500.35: 6.28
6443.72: 6.54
